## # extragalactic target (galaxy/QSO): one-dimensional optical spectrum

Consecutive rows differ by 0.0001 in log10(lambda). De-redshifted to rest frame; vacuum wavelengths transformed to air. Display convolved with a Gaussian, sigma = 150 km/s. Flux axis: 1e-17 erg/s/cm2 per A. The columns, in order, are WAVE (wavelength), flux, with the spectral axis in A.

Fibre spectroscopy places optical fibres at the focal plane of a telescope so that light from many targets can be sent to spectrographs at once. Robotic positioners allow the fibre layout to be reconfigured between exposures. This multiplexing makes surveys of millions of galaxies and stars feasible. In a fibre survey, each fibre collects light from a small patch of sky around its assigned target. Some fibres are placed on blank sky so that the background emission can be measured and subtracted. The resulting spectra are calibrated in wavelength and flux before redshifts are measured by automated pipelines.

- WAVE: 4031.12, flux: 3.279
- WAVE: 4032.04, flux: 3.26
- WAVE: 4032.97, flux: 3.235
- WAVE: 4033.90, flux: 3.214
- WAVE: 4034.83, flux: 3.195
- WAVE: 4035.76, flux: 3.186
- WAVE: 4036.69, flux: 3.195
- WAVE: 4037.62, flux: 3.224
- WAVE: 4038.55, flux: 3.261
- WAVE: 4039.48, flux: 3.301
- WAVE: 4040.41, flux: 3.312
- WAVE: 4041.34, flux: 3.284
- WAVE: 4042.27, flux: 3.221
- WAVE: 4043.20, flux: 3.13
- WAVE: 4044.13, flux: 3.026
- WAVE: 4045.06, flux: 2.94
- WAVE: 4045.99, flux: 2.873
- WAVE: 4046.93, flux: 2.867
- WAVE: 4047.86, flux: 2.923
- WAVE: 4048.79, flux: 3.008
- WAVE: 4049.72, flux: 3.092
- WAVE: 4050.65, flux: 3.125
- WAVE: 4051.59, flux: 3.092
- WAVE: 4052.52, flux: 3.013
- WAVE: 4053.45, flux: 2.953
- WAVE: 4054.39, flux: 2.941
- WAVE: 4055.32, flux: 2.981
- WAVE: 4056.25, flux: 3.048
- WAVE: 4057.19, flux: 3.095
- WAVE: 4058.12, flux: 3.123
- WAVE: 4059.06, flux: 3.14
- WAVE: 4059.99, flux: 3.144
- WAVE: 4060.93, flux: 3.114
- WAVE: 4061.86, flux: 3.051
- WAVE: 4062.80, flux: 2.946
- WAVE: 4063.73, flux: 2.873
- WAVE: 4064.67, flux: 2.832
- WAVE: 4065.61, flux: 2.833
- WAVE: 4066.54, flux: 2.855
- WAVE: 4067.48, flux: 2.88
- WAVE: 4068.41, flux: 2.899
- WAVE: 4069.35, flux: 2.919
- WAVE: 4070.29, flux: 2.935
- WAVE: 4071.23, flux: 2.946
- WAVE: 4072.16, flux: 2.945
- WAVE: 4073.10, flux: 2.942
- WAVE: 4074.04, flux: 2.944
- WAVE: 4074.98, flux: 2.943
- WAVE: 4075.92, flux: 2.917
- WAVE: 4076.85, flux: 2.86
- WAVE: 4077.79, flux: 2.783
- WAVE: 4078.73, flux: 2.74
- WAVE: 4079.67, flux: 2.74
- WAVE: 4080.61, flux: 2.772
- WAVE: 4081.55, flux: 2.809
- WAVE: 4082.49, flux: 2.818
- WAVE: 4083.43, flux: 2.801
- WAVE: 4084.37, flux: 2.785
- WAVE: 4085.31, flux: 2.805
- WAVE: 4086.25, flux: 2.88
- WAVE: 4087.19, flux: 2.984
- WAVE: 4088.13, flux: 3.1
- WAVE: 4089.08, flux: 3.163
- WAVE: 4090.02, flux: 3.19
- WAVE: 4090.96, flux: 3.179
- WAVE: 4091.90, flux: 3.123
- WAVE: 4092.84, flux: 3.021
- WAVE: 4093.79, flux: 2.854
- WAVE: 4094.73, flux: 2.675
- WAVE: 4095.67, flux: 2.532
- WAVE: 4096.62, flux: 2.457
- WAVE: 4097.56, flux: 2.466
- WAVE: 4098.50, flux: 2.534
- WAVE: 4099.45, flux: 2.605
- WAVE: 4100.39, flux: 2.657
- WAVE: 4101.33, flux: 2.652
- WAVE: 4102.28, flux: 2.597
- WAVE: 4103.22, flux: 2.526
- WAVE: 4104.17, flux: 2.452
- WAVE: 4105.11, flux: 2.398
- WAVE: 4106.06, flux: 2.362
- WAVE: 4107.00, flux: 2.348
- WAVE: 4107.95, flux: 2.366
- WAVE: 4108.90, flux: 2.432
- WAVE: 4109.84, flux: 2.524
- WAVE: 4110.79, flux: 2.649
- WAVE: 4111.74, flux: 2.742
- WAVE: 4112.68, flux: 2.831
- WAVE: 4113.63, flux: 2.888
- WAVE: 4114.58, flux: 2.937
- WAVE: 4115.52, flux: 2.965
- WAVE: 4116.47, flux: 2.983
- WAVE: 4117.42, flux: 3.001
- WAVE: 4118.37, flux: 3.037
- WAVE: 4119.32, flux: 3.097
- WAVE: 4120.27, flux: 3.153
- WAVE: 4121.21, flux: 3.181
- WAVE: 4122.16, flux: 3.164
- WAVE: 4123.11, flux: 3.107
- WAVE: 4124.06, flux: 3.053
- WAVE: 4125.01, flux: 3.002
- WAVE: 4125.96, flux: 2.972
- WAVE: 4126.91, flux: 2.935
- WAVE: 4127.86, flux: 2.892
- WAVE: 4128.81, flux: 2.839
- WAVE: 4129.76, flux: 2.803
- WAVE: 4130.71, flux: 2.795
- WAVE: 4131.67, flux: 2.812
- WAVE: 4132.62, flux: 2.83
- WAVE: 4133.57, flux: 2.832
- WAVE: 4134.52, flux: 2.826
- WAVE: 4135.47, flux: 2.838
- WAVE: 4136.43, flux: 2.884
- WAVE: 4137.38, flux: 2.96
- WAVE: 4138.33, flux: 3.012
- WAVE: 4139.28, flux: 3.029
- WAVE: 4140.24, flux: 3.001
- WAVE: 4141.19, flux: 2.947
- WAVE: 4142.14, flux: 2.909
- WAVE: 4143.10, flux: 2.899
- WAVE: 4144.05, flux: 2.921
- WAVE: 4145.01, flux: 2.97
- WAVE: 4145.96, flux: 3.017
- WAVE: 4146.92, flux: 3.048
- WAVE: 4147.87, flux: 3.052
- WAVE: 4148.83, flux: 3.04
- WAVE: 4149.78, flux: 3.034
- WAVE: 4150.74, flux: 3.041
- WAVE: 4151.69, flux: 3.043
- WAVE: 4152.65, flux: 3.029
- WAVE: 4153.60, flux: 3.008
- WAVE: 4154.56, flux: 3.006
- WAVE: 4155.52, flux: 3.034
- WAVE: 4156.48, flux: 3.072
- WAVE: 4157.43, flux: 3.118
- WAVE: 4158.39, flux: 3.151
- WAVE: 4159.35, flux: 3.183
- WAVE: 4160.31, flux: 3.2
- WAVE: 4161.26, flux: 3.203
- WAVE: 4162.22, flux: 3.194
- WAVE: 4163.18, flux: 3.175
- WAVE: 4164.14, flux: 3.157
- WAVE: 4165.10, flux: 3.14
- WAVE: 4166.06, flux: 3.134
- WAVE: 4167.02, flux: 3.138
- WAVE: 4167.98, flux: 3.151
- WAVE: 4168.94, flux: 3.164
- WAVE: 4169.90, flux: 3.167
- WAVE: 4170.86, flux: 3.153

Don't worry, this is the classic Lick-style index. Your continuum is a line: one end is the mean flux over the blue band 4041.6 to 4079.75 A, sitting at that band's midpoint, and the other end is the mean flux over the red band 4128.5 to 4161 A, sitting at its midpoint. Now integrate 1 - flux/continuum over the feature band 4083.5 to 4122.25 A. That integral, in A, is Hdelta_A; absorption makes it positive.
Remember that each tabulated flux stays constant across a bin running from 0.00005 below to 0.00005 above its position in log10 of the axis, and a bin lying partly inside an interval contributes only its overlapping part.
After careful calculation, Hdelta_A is 2.5 A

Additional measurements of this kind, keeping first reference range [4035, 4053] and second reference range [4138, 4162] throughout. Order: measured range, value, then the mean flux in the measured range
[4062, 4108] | 4.3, 2.79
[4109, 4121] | 0.7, 2.89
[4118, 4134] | 0.5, 2.97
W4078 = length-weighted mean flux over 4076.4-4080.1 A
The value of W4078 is 2.78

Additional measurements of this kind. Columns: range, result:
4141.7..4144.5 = 2.91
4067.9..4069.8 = 2.91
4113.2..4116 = 2.93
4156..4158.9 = 3.12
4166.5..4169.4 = 3.15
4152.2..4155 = 3.02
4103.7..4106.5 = 2.4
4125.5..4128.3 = 2.93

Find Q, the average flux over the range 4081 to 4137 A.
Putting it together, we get 2.82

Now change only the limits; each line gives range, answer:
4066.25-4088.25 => 2.87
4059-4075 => 2.95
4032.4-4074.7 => 3.05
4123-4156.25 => 2.95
